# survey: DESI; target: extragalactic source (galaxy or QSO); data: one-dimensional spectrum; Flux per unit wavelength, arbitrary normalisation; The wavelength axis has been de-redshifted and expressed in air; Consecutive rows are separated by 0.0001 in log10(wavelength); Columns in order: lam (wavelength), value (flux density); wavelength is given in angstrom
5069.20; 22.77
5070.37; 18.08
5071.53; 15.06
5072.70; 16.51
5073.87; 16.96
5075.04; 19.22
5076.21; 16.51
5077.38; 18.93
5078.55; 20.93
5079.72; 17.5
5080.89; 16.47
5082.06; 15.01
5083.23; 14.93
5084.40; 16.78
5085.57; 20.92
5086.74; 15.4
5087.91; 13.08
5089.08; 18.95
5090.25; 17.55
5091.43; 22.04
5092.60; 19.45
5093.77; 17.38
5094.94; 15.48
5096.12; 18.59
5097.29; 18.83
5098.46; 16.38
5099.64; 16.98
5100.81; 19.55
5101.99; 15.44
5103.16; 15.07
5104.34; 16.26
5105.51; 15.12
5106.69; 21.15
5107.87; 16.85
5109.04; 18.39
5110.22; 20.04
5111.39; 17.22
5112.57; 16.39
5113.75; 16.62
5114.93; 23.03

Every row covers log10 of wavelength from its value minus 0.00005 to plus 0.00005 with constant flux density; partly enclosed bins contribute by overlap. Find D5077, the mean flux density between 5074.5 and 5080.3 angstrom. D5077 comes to 18.6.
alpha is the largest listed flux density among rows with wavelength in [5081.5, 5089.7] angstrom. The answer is 20.92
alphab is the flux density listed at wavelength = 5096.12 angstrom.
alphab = 18.59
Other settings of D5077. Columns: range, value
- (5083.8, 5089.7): 17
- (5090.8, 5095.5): 18.6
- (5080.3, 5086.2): 16.8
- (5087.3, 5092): 17.9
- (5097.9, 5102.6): 17.1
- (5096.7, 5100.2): 17.4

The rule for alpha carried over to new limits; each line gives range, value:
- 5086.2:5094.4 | 22.04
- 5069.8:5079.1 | 20.93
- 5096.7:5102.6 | 19.55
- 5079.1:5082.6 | 17.5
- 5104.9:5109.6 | 21.15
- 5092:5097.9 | 19.45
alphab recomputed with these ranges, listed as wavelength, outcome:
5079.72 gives 17.5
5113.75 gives 16.62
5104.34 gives 16.26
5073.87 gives 16.96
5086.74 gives 15.4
